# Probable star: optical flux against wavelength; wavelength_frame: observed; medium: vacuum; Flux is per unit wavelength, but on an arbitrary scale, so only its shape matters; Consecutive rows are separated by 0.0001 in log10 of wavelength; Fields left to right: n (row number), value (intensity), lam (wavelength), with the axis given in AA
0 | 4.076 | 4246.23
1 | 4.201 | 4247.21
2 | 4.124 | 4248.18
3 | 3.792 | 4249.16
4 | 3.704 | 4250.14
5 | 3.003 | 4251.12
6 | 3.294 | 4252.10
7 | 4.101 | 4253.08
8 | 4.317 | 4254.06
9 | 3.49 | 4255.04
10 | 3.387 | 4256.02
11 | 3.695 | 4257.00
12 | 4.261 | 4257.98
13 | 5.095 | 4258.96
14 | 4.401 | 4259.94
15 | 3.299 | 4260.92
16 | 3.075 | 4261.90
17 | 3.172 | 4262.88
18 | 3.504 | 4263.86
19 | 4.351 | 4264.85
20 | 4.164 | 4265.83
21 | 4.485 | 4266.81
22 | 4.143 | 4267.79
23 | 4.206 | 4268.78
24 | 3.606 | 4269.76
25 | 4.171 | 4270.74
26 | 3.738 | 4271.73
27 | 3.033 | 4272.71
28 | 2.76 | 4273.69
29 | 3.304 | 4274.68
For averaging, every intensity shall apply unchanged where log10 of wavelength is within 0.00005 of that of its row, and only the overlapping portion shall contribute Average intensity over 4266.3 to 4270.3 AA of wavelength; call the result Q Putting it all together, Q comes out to 4.12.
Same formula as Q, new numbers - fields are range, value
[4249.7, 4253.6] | 3.53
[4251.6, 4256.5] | 3.71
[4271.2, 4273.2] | 3.4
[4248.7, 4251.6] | 3.49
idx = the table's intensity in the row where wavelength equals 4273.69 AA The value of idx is 2.76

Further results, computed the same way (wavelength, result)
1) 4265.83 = 4.164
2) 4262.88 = 3.172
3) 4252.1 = 3.294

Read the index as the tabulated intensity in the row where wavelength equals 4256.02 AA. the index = 3.387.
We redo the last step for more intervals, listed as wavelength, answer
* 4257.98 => 4.261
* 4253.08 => 4.101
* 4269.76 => 3.606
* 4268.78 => 4.206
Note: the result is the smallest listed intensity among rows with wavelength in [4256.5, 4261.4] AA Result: 3.299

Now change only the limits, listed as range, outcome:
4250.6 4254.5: 3.003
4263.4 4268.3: 3.504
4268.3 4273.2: 3.033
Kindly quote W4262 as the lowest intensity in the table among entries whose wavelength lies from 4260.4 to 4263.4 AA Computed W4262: 3.075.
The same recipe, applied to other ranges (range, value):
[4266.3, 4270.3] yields 3.606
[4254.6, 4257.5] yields 3.387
